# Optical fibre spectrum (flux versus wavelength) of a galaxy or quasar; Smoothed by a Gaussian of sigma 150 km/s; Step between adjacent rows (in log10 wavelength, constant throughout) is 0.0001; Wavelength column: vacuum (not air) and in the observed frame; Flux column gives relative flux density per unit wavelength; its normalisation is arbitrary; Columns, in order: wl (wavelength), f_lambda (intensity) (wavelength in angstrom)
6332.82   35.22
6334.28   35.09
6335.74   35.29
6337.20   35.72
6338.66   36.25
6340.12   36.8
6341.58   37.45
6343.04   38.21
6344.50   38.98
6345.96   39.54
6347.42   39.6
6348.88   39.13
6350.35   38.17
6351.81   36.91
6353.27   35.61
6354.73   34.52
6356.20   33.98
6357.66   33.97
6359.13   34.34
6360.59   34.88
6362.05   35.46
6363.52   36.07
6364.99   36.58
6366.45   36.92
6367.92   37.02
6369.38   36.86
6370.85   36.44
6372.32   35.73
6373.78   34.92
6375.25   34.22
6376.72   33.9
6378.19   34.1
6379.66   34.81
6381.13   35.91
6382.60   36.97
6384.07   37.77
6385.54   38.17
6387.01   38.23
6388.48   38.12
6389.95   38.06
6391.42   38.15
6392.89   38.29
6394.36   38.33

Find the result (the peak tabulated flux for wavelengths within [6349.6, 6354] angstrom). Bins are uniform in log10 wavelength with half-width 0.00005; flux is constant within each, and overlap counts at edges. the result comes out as 38.17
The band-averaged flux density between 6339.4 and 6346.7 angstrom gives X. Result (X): 38.2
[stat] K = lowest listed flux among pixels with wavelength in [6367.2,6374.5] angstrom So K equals 34.92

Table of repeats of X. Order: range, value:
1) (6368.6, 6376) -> 35.7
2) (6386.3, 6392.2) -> 38.2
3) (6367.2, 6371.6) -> 36.8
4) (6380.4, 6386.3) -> 37.2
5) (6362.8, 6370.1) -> 36.7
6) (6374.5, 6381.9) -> 34.6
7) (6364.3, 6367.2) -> 36.8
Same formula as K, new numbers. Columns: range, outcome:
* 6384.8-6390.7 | 38.06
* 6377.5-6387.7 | 34.1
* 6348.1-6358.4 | 33.97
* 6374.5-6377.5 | 33.9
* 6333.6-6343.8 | 35.09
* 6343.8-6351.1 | 38.17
